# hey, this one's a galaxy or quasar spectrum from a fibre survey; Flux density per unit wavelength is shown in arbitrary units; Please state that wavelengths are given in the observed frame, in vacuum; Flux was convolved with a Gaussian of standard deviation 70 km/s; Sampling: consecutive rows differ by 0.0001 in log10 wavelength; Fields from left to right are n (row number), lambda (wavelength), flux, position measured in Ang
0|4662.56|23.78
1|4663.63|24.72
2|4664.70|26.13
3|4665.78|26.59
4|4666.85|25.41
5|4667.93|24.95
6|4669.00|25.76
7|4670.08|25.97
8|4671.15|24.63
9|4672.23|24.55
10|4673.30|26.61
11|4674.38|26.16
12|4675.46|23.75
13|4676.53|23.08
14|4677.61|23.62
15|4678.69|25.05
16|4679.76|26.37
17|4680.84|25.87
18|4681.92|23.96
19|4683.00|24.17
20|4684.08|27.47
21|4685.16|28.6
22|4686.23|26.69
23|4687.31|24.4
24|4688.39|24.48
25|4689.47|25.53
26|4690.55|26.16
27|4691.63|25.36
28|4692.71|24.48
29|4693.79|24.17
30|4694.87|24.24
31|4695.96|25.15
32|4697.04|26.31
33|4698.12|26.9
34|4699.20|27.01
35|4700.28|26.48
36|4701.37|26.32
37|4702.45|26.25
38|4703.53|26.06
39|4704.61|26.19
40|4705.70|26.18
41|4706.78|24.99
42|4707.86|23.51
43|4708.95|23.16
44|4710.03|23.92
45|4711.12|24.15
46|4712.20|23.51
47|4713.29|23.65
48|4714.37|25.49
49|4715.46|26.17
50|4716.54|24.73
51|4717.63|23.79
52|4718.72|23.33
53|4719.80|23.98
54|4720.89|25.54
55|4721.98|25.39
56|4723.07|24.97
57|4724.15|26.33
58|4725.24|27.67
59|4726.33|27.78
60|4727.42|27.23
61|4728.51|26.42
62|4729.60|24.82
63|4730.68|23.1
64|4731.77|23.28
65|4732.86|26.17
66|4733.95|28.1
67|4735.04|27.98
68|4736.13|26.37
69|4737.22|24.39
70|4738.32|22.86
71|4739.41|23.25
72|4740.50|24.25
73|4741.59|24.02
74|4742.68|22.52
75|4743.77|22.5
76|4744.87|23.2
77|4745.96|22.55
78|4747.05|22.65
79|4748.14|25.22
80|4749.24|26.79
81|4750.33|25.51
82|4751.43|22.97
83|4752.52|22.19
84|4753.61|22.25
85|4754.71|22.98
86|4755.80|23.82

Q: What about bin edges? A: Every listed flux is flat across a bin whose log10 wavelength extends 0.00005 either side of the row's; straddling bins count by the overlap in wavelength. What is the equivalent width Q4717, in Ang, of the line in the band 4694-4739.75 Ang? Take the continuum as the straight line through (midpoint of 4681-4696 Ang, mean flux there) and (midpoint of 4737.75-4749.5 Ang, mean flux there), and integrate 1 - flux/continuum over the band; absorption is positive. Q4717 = -1.7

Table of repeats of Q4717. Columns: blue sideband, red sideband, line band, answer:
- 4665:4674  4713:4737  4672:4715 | 0.5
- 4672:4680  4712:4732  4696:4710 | -0.4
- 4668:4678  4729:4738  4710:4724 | 0.4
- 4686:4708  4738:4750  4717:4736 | -1.0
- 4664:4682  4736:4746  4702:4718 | -0.3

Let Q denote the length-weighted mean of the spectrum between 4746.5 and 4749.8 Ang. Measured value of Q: 24.9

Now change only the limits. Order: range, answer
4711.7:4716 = 24.7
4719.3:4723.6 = 24.9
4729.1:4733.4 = 24.4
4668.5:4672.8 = 25.2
